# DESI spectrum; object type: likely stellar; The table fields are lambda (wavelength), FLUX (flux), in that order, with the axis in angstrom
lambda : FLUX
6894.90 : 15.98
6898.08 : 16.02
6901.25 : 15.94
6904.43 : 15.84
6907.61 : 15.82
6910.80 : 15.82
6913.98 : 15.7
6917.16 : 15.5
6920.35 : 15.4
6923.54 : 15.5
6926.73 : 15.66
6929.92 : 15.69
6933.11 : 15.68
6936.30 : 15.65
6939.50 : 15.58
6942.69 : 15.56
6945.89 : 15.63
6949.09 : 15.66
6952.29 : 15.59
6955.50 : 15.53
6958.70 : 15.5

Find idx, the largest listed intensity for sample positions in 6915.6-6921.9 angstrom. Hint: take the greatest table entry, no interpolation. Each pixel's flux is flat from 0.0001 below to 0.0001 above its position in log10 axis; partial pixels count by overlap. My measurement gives 15.5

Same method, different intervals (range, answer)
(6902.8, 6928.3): 15.84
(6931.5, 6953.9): 15.68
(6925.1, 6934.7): 15.69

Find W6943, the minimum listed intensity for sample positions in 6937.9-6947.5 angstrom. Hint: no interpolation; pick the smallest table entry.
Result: 15.56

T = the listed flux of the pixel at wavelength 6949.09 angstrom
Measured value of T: 15.66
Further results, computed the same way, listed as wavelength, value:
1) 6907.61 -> 15.82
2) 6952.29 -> 15.59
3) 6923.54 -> 15.5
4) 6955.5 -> 15.53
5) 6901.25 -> 15.94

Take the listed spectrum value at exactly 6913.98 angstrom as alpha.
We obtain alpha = 15.7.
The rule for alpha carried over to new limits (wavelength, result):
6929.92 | 15.69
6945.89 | 15.63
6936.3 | 15.65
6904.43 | 15.84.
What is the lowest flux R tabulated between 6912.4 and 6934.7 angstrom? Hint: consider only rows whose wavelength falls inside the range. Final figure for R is 15.4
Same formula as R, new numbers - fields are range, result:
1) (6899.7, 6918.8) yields 15.5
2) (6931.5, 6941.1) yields 15.58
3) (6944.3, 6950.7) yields 15.63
